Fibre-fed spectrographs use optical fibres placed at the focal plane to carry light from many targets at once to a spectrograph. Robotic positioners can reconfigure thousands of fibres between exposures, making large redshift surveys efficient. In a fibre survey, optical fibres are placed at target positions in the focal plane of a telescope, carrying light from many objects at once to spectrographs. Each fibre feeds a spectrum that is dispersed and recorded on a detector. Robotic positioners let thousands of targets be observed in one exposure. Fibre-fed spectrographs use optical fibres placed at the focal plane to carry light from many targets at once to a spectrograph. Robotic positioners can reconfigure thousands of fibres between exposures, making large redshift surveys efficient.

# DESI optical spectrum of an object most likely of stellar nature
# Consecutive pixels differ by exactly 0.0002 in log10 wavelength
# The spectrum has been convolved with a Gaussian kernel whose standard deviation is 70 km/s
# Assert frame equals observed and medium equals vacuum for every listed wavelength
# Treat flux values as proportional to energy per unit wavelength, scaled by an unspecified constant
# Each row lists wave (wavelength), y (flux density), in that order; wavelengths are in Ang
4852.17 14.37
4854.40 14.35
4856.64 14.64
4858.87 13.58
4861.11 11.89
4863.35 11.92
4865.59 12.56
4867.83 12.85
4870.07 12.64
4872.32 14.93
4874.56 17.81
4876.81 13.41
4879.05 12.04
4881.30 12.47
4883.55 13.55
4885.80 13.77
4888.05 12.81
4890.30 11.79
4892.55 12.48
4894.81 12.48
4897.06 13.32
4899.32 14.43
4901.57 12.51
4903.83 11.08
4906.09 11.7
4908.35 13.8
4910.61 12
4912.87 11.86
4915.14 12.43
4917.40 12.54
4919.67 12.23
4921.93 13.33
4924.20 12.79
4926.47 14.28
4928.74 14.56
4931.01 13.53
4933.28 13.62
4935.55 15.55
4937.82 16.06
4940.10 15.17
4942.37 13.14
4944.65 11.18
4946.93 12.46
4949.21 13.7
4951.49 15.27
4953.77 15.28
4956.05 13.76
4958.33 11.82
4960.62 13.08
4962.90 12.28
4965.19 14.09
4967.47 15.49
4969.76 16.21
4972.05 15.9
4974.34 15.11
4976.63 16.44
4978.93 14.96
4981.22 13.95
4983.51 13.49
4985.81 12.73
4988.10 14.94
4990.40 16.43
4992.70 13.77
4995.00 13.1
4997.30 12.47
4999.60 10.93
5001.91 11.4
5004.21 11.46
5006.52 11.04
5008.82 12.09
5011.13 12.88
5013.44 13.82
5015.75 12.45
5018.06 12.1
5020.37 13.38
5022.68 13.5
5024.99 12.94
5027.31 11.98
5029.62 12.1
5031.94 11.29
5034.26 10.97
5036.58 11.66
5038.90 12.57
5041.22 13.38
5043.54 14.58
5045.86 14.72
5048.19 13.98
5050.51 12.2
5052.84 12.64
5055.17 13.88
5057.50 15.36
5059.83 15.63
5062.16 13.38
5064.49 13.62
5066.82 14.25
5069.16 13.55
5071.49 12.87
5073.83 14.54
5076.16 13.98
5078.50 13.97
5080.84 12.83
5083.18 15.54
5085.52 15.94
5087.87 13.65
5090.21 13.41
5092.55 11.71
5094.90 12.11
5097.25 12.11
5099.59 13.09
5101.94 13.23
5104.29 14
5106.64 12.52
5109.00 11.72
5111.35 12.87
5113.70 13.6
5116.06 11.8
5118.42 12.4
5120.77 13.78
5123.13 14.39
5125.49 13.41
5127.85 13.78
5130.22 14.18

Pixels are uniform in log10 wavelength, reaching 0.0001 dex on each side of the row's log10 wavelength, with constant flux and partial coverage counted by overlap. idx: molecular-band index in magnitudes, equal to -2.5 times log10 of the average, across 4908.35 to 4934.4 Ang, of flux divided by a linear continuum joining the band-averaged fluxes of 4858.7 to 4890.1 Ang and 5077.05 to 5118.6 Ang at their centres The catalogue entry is 0.01 mag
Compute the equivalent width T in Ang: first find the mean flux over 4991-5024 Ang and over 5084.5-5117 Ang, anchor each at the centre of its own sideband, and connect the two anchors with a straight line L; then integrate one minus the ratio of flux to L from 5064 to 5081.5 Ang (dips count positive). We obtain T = -1.2 Ang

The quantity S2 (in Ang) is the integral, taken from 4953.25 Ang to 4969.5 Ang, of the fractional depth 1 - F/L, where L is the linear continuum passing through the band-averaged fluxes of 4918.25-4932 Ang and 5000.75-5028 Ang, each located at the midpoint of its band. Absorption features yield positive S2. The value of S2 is -0.9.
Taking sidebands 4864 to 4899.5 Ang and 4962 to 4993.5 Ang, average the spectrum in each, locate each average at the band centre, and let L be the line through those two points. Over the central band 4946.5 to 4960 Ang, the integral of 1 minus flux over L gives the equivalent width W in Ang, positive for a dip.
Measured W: 0.6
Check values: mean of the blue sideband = 13.3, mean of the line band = 13.8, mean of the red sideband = 14.7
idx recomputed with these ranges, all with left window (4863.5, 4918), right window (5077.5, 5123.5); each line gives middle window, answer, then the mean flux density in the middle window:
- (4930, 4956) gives -0.09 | 14.1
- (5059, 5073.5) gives -0.06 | 13.9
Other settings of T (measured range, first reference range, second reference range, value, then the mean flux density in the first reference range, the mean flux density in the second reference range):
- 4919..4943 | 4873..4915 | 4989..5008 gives -2.3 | 13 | 12.6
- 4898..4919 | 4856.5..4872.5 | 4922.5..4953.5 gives 1.7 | 12.9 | 14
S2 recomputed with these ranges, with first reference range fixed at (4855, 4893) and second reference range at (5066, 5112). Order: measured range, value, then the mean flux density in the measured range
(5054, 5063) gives -0.83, 14.6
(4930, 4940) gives -1.09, 14.8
